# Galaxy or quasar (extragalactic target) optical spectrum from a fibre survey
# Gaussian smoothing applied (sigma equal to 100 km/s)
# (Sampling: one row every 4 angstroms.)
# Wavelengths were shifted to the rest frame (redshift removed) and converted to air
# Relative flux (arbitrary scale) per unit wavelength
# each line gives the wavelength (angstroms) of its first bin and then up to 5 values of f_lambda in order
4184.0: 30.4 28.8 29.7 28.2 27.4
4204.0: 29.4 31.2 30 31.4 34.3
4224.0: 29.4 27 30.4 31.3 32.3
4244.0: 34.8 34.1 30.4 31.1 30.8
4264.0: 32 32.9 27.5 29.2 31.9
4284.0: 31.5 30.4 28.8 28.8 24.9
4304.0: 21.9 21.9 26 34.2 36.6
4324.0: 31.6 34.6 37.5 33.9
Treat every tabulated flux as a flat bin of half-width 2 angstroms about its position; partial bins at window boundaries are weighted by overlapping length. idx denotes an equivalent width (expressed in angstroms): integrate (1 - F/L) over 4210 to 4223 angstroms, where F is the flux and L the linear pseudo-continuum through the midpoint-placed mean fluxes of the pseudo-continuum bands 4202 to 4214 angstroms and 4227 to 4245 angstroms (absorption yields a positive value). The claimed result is -0.5 angstroms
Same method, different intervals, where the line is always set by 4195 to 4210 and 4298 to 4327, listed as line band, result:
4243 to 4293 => -4.3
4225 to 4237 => -0.2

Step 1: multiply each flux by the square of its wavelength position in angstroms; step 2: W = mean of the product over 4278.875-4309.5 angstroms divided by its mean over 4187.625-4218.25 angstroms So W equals 0.97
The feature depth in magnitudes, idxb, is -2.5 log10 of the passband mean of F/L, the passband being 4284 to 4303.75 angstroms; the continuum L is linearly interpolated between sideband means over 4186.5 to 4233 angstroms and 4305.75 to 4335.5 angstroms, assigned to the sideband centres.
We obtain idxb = 0.12 mag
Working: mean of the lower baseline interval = 29.8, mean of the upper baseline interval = 31.8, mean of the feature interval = 28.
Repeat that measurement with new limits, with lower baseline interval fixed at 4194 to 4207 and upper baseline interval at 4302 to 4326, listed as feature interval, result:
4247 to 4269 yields -0.11 mag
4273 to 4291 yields -0.07 mag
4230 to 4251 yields -0.14 mag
